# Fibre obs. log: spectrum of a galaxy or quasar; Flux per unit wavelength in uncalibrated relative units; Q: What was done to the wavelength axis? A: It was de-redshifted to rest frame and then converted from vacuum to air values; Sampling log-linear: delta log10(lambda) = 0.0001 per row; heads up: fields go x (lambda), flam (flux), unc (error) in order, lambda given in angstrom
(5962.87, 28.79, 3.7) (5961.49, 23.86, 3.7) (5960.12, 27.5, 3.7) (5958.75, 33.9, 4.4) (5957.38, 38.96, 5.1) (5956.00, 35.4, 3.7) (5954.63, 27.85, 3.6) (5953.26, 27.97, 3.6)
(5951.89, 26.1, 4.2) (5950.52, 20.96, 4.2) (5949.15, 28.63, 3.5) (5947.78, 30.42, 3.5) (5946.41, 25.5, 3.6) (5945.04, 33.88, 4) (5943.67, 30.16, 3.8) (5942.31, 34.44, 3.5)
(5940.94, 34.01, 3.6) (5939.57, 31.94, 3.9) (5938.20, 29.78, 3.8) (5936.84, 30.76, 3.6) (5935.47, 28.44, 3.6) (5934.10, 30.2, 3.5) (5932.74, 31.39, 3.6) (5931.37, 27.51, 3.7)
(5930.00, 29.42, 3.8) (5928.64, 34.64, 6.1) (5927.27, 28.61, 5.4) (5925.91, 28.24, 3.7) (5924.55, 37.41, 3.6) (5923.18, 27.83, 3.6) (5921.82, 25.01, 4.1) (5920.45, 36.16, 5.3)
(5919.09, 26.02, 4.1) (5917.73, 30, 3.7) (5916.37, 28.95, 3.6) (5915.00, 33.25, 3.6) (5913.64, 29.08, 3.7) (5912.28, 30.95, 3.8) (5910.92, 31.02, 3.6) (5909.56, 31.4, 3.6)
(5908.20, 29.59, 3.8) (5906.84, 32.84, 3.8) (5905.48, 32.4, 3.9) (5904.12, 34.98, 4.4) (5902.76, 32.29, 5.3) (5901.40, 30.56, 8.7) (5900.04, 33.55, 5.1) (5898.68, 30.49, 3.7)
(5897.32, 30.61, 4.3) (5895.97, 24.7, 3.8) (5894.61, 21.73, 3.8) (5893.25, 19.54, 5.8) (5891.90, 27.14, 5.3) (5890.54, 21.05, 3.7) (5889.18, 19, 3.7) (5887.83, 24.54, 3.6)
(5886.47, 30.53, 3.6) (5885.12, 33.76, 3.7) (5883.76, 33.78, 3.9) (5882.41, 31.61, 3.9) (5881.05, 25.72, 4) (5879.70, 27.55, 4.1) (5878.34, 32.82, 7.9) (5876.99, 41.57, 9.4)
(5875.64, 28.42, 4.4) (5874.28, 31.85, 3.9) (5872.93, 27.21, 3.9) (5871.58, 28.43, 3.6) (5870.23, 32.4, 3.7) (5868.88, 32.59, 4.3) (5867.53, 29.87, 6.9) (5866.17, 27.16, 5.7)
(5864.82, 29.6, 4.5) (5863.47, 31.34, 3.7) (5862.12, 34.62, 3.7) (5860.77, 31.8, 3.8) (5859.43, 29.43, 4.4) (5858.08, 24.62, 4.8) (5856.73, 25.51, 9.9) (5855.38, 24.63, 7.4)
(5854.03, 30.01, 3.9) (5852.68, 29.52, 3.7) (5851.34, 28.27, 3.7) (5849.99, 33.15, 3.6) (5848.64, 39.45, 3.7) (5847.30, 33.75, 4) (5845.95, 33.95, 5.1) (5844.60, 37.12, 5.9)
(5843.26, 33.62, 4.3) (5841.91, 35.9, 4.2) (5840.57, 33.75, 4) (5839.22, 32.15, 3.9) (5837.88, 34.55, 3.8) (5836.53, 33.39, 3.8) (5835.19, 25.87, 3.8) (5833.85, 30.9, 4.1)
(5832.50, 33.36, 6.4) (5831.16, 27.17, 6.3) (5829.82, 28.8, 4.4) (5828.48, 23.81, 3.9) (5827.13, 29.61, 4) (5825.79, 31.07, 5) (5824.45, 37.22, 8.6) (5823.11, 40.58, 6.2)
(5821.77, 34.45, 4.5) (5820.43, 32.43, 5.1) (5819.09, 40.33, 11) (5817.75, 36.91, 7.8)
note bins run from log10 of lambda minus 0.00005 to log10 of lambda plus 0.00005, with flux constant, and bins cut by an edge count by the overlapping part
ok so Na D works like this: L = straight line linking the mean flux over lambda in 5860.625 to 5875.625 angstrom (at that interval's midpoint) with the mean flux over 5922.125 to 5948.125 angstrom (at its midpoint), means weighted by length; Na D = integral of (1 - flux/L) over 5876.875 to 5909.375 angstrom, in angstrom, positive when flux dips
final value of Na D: 1.6 angstrom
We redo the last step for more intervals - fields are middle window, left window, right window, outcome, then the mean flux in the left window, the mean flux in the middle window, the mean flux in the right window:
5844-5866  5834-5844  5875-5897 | 0.08 angstrom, 32.7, 30.9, 27.8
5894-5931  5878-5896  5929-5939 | -2.70 angstrom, 26.6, 30.4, 29.8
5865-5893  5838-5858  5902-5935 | 2.04 angstrom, 32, 29.2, 30.8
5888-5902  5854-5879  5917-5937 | 2.04 angstrom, 30.2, 25.8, 30.1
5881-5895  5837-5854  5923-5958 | 2.55 angstrom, 33.6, 26.3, 30.4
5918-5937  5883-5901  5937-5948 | -0.05 angstrom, 27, 30.1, 31.3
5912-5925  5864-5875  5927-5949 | 0.05 angstrom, 29.9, 30.3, 30.7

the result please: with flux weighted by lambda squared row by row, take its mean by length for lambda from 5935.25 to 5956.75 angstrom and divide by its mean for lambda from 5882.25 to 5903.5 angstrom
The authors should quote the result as 1.09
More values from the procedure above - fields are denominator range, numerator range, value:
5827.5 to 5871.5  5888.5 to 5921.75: 0.95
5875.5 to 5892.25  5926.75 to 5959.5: 1.07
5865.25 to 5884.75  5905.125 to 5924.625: 1.01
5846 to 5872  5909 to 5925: 1.02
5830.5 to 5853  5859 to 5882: 0.95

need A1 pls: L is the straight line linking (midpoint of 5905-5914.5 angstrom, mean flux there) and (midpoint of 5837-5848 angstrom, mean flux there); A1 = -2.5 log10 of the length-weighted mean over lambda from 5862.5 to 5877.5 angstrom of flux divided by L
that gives 0.07 mag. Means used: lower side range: 34.3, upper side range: 31.1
